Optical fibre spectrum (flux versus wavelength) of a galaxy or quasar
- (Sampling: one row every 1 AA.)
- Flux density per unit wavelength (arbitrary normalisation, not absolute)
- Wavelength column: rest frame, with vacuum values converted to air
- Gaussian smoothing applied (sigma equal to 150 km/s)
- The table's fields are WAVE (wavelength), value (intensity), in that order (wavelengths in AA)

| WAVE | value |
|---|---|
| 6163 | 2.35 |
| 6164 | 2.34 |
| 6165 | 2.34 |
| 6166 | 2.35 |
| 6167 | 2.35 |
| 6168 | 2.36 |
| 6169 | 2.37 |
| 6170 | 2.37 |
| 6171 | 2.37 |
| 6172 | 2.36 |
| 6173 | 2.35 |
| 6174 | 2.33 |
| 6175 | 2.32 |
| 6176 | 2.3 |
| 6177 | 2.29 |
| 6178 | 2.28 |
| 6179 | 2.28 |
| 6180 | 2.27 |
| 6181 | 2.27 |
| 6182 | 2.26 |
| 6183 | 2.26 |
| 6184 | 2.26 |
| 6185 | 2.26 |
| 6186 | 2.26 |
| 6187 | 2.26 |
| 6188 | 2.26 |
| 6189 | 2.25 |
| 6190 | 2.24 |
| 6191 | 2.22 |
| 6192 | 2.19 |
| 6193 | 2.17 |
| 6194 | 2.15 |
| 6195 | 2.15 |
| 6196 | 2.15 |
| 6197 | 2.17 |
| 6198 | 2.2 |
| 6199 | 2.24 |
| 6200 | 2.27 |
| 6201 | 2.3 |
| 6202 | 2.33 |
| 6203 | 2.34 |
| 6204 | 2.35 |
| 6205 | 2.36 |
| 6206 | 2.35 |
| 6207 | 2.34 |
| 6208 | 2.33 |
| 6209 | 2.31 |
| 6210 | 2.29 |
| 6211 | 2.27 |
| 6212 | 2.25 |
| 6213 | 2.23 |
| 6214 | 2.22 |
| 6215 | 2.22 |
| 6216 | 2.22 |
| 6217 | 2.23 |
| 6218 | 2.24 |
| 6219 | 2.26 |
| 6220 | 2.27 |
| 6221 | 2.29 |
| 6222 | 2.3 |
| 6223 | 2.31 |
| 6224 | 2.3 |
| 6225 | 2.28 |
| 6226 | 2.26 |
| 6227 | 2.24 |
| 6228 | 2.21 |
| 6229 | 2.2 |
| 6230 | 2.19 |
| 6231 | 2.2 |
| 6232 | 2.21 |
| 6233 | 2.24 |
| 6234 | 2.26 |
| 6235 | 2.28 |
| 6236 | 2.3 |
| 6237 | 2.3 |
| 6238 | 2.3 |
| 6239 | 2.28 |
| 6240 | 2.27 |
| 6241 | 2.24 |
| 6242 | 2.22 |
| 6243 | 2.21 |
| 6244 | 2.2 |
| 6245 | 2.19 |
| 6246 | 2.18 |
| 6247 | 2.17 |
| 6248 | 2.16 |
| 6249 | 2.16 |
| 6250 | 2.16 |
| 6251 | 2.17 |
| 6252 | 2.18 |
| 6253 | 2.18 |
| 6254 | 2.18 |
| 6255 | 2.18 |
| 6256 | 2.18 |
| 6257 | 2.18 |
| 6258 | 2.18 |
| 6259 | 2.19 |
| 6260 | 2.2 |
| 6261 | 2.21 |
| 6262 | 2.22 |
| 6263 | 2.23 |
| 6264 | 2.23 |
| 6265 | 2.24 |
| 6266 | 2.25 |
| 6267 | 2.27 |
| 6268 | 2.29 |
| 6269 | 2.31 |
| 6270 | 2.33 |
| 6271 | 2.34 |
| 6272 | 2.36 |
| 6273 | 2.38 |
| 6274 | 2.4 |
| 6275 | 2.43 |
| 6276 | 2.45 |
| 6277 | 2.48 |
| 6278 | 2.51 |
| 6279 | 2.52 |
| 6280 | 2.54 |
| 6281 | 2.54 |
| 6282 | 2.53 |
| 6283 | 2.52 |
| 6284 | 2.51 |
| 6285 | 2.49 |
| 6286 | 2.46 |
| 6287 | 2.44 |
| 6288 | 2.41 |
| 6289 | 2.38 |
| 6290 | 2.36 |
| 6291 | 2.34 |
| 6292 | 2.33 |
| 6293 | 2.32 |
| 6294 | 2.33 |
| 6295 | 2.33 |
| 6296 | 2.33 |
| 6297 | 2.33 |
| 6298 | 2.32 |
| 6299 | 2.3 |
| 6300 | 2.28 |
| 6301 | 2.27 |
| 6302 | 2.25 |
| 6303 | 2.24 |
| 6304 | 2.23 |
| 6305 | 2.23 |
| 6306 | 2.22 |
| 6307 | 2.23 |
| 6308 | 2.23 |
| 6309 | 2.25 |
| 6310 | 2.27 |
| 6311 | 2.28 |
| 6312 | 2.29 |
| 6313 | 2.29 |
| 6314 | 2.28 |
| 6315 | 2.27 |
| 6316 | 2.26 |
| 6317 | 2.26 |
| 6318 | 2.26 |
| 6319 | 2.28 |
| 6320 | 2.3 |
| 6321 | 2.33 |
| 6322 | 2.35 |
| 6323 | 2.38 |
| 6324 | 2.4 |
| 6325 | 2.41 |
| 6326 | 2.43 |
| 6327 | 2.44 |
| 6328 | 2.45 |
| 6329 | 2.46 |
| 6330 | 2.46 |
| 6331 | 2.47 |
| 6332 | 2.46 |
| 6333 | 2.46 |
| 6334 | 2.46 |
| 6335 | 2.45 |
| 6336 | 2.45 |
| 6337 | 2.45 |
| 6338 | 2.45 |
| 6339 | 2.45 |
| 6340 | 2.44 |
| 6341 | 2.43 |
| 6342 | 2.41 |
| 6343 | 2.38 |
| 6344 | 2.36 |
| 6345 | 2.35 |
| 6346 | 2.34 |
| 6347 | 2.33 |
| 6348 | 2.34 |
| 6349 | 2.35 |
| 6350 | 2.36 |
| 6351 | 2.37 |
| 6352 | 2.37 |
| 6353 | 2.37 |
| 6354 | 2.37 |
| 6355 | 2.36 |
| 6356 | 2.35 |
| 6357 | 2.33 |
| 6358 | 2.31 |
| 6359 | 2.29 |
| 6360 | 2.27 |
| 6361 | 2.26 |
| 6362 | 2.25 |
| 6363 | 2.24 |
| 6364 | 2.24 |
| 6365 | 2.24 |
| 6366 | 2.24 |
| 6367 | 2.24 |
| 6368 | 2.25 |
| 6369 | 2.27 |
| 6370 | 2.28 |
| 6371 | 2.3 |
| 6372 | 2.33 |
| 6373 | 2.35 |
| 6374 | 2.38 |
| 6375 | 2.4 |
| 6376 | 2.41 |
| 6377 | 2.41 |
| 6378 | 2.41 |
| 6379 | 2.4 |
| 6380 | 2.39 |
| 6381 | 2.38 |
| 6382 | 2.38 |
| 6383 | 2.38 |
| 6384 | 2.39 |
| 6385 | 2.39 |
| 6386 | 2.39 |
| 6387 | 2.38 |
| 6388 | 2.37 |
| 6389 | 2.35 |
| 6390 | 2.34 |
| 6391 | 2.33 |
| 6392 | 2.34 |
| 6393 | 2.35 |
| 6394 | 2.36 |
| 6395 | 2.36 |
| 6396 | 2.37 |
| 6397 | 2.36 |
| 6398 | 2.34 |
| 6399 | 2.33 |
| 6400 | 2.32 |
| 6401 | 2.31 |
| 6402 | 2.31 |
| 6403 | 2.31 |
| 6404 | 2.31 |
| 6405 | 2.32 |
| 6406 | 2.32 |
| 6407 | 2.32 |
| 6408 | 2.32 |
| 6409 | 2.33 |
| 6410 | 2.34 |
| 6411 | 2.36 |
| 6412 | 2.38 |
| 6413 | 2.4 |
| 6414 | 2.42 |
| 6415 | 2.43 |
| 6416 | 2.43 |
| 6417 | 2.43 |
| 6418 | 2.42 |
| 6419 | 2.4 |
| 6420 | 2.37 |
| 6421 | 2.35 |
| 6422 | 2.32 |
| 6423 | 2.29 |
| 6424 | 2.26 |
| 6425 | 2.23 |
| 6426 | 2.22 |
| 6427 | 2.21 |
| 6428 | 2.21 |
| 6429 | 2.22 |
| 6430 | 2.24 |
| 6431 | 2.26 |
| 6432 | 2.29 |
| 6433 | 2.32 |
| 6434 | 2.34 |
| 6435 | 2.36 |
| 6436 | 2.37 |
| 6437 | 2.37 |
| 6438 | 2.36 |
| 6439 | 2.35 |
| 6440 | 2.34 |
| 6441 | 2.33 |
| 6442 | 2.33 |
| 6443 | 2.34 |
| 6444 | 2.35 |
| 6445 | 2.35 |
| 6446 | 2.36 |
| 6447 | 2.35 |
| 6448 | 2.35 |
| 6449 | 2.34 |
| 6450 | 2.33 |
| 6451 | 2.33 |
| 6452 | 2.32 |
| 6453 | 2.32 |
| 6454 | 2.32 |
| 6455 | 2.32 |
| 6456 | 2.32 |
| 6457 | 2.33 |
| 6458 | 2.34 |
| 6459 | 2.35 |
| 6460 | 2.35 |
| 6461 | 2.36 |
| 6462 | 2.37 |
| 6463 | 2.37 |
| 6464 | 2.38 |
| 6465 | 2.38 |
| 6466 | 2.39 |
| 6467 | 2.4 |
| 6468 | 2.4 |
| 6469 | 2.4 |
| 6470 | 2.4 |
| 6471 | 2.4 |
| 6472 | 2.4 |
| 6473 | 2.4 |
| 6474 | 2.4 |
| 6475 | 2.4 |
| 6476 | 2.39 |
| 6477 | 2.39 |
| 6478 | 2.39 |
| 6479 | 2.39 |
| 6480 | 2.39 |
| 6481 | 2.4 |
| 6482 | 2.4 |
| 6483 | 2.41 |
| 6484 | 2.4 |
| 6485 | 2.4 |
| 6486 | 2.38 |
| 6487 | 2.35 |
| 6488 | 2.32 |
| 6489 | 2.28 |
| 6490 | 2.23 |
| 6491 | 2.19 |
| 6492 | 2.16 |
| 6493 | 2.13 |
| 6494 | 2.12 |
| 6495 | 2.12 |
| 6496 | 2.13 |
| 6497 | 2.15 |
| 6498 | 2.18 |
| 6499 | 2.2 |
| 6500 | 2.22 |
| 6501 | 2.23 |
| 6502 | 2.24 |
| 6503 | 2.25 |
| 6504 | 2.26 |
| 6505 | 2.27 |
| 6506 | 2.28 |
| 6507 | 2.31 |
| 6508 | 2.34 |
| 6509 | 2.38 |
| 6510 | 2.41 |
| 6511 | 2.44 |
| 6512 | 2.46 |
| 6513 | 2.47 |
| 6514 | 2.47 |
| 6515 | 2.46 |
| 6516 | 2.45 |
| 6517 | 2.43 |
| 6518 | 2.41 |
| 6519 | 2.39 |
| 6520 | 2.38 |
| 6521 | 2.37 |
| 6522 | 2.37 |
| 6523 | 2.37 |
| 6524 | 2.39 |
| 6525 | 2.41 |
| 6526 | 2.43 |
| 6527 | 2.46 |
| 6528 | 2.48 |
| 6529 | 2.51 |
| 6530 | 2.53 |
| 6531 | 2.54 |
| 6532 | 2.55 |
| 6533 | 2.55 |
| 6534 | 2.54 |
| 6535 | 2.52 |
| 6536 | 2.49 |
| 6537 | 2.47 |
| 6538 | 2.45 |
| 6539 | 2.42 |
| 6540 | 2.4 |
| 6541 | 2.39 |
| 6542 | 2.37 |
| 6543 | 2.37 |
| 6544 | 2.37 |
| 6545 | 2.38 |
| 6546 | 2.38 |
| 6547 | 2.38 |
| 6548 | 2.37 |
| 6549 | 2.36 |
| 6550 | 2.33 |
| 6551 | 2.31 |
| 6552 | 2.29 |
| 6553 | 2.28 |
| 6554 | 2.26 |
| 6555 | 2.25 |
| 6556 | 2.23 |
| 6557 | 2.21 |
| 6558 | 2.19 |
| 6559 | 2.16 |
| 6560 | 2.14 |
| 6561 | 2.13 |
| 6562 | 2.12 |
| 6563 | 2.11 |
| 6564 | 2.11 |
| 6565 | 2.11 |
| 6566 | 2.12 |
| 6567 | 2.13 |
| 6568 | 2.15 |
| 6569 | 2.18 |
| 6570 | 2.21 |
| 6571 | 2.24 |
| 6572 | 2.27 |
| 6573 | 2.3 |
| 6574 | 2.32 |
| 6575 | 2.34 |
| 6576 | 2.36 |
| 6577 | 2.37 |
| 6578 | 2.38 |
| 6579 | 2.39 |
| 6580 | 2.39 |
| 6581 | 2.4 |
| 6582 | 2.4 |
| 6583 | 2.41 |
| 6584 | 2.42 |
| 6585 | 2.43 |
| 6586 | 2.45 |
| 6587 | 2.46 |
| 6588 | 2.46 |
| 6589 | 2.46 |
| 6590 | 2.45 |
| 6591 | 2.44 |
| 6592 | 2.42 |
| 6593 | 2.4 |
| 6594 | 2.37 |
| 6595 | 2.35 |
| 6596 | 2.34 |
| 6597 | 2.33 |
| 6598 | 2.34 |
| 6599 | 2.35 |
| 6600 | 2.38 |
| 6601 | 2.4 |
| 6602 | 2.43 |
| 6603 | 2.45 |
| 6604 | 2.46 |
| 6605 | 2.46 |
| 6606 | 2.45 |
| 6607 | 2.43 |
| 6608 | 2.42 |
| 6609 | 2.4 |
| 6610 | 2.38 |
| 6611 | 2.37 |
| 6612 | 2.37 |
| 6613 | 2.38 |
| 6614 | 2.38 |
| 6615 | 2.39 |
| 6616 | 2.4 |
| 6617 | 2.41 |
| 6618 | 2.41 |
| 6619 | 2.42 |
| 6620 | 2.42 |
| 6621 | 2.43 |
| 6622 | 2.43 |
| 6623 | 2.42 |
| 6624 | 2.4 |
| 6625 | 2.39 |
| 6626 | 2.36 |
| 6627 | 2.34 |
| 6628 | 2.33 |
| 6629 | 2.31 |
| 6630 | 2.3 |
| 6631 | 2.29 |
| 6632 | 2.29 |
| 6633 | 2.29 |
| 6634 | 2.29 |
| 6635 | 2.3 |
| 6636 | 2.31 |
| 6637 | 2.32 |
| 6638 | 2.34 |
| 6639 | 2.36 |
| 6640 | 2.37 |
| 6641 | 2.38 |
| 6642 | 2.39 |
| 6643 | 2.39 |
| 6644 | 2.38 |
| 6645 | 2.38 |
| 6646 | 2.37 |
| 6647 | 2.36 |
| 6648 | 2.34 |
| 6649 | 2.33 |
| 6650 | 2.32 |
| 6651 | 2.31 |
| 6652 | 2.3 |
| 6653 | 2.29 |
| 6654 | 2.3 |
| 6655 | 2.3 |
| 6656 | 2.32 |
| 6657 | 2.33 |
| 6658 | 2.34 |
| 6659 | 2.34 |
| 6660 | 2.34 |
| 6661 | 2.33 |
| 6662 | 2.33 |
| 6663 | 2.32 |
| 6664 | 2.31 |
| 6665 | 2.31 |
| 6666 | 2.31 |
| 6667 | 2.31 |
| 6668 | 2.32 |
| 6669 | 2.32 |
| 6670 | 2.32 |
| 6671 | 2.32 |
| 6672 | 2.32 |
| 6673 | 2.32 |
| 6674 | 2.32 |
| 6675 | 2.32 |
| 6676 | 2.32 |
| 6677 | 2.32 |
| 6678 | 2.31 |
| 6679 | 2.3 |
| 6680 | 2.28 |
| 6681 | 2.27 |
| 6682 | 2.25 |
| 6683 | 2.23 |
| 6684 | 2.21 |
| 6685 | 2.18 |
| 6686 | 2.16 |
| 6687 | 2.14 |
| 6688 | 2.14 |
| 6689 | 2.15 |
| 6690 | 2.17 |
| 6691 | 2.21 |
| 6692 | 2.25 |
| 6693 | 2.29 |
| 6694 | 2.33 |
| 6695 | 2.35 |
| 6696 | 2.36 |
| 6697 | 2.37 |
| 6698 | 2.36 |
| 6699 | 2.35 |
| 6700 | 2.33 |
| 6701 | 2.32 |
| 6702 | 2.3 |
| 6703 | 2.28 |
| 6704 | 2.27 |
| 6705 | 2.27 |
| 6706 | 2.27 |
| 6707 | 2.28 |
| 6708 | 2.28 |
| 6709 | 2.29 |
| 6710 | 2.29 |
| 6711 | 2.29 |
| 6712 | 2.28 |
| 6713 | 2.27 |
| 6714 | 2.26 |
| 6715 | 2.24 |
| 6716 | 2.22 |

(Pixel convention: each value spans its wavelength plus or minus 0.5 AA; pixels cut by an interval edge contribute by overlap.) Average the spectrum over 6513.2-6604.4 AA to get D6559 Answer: 2.36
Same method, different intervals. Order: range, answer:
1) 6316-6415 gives 2.36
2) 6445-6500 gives 2.33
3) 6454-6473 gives 2.37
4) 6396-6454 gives 2.33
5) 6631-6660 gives 2.33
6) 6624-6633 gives 2.33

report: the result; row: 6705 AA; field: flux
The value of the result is 2.27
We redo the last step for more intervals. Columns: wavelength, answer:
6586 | 2.45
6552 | 2.29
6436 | 2.37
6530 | 2.53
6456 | 2.32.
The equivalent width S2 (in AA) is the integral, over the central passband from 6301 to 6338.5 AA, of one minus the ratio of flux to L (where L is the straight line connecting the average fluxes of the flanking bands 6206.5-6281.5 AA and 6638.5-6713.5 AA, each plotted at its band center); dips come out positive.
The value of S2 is -1.1 AA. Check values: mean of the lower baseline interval 2.27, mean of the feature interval 2.34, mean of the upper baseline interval 2.3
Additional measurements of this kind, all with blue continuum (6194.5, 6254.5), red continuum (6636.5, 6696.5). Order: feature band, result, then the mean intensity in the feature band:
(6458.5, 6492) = -1.3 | 2.37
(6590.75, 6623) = -1.5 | 2.4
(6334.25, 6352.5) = -1.1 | 2.39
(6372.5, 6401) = -1.3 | 2.37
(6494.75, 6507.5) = 0.3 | 2.22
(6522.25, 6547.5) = -1.8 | 2.45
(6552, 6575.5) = 0.9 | 2.2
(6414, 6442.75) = -0.7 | 2.33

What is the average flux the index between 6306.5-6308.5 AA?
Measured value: 2.23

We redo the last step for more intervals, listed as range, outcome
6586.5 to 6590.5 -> 2.46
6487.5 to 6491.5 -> 2.25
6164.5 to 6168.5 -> 2.35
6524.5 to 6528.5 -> 2.44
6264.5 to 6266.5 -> 2.25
